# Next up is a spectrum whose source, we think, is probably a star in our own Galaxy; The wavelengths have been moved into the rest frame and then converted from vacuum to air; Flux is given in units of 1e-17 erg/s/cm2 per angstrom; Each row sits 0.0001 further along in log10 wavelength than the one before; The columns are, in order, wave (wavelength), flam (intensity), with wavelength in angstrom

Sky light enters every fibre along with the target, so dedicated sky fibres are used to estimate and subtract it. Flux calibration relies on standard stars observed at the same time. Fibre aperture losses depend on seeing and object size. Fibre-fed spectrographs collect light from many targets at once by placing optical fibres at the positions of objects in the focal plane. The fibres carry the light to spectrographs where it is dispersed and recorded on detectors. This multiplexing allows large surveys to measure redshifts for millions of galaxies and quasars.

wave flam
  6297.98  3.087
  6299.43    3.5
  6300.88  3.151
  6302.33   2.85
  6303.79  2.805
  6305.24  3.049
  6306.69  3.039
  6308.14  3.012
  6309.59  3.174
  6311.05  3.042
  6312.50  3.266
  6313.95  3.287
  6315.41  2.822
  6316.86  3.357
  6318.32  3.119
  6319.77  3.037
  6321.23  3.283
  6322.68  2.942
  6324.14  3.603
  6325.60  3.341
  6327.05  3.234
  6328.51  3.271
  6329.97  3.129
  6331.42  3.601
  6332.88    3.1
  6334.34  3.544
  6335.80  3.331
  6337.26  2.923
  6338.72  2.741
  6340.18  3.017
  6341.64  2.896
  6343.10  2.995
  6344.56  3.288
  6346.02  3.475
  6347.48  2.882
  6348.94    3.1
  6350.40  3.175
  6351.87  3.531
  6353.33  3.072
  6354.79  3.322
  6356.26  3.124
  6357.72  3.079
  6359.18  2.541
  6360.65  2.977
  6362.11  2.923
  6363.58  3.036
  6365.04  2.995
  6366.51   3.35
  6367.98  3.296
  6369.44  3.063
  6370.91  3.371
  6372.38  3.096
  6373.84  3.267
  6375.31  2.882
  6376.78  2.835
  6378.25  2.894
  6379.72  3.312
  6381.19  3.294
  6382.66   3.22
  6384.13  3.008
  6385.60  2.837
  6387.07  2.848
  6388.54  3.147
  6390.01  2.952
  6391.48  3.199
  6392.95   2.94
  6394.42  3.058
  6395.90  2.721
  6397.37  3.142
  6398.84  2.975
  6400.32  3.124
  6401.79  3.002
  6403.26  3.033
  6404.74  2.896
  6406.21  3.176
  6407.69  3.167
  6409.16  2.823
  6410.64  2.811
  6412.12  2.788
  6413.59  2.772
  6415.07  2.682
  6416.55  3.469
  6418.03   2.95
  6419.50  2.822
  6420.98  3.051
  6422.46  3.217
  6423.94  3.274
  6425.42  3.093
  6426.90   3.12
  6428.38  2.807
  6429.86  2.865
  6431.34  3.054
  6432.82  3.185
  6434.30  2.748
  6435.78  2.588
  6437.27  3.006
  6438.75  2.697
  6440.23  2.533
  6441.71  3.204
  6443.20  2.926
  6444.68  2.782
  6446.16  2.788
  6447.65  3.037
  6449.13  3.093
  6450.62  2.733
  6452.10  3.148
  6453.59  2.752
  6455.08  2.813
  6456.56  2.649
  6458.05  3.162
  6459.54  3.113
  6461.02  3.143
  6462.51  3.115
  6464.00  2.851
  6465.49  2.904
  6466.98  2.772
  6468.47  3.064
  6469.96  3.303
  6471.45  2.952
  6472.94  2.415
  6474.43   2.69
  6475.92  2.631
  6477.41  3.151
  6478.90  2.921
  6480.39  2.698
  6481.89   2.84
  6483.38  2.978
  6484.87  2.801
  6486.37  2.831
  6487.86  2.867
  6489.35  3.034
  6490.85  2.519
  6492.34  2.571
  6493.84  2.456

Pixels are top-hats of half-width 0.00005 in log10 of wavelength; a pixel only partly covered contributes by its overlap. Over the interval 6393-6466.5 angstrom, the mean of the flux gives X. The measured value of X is 2.96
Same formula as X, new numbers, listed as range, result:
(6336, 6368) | 3.08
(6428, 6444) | 2.88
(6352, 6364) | 3.03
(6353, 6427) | 3.04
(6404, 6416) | 2.9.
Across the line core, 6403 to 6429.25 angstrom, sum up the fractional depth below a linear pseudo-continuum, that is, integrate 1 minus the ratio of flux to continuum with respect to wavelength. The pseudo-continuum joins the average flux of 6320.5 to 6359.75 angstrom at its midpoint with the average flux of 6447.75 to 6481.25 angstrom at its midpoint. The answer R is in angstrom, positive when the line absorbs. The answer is 0.2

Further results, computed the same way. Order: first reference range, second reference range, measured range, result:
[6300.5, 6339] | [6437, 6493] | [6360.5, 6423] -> -0.28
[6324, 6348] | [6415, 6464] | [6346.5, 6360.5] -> 0.26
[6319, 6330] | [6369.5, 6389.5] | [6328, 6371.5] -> 0.35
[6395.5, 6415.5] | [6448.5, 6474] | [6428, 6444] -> 0.35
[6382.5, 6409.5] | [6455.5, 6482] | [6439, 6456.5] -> 0.38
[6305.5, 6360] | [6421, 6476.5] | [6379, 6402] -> -0.07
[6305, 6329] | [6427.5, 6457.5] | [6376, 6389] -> -0.11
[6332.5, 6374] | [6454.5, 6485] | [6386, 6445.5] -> 0.79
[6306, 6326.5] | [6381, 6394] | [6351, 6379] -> -0.06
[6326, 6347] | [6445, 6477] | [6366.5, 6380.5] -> -0.11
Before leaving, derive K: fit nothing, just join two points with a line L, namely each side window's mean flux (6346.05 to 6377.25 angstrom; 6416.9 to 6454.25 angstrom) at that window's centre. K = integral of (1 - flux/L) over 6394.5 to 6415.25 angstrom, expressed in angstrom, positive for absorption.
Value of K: 0.4 angstrom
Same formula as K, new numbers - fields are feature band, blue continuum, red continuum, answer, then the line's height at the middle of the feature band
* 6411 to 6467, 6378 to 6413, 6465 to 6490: -0.01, 2.94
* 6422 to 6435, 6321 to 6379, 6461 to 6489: -0.25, 2.98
